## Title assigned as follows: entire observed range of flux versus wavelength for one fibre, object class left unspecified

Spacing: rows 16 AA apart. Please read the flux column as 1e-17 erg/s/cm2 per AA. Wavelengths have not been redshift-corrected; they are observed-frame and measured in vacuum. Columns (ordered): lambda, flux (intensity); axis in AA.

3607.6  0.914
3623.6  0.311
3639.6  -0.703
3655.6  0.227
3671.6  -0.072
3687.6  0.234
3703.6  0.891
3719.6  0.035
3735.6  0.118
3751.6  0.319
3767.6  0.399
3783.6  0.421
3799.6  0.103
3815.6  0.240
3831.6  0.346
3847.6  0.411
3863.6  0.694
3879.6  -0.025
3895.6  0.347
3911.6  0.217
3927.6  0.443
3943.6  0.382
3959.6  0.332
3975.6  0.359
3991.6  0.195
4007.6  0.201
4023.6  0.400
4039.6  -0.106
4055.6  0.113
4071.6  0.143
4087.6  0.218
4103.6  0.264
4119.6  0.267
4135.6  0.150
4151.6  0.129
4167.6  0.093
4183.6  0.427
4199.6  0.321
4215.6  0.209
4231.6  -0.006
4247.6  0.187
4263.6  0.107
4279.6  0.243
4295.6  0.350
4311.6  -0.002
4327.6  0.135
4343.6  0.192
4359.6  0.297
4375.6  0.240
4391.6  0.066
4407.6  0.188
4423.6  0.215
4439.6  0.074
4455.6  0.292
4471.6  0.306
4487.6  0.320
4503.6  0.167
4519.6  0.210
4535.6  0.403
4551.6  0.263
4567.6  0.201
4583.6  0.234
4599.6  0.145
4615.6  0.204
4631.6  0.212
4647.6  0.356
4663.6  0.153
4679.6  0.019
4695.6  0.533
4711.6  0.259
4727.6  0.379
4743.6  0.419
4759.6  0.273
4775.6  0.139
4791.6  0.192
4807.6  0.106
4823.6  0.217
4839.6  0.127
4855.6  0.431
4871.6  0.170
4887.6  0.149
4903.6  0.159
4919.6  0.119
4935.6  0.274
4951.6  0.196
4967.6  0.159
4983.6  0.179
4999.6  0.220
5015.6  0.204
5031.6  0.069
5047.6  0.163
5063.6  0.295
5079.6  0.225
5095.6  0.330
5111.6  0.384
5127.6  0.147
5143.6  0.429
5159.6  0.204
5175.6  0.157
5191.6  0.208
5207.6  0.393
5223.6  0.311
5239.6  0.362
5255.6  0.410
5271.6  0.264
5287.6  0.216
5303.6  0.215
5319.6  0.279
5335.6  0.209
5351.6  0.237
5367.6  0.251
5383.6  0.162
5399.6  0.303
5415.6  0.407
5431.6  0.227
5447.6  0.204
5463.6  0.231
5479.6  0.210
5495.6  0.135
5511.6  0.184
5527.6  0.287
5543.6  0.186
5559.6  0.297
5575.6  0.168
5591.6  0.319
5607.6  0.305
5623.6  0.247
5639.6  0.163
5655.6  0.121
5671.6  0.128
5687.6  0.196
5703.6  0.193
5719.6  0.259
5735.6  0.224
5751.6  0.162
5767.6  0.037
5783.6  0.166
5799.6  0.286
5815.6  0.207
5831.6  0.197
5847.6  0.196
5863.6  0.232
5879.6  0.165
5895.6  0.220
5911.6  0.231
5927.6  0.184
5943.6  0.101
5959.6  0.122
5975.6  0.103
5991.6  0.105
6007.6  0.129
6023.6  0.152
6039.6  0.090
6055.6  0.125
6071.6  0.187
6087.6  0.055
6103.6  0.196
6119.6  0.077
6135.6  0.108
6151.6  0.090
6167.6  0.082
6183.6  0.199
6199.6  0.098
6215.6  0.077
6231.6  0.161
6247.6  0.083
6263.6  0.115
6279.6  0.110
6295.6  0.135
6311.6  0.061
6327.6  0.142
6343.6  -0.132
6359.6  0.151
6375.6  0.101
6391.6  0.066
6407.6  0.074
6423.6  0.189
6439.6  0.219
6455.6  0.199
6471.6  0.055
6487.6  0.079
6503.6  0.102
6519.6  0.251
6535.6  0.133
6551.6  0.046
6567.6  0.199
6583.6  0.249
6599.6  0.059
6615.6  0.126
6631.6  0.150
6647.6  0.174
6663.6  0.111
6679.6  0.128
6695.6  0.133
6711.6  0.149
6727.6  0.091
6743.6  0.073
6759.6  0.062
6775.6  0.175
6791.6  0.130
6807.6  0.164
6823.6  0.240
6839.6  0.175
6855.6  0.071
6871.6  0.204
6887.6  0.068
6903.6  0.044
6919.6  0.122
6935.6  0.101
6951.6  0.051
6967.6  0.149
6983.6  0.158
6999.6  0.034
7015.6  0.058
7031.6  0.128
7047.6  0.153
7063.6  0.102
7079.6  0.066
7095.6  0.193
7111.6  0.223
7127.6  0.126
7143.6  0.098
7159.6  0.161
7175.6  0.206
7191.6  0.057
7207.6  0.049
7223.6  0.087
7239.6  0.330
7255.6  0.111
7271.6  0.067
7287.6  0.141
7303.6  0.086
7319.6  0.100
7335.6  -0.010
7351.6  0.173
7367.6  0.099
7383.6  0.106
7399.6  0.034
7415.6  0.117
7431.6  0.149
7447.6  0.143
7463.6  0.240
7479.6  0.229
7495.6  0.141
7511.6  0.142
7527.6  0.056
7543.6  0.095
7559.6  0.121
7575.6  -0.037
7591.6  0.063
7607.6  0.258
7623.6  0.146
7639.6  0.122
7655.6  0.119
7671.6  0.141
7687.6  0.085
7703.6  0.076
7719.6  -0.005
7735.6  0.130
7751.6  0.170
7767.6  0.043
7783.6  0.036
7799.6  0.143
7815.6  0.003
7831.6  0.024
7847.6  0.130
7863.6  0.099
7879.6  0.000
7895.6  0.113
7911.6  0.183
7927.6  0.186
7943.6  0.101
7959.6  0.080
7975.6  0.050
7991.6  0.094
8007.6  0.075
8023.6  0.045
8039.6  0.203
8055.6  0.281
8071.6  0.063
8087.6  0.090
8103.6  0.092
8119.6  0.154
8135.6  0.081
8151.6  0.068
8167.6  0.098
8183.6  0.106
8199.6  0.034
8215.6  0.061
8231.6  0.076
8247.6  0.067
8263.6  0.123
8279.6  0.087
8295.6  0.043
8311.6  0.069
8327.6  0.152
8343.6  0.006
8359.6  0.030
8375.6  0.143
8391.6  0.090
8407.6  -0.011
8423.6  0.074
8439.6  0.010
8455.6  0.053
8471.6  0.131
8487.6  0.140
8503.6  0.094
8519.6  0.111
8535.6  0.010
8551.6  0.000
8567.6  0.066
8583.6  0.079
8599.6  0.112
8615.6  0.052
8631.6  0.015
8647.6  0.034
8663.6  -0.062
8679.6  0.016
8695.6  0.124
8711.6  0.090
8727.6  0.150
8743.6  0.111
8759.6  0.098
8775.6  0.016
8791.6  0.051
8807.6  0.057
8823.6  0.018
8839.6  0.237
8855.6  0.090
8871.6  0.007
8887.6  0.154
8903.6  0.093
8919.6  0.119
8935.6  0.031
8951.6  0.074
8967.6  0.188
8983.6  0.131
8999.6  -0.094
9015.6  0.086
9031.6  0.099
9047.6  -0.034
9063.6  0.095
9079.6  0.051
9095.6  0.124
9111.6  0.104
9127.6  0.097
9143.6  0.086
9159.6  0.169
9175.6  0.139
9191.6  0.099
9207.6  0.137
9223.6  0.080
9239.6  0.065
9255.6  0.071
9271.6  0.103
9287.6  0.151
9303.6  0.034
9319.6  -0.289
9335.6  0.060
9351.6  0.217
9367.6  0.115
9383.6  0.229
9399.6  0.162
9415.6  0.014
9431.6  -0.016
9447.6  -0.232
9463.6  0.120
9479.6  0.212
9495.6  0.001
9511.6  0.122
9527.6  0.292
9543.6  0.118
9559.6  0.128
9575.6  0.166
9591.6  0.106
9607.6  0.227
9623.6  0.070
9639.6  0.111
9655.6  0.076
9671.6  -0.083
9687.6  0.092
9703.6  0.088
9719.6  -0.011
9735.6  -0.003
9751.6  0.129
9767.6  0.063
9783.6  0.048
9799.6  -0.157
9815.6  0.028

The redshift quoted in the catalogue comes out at 0.138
